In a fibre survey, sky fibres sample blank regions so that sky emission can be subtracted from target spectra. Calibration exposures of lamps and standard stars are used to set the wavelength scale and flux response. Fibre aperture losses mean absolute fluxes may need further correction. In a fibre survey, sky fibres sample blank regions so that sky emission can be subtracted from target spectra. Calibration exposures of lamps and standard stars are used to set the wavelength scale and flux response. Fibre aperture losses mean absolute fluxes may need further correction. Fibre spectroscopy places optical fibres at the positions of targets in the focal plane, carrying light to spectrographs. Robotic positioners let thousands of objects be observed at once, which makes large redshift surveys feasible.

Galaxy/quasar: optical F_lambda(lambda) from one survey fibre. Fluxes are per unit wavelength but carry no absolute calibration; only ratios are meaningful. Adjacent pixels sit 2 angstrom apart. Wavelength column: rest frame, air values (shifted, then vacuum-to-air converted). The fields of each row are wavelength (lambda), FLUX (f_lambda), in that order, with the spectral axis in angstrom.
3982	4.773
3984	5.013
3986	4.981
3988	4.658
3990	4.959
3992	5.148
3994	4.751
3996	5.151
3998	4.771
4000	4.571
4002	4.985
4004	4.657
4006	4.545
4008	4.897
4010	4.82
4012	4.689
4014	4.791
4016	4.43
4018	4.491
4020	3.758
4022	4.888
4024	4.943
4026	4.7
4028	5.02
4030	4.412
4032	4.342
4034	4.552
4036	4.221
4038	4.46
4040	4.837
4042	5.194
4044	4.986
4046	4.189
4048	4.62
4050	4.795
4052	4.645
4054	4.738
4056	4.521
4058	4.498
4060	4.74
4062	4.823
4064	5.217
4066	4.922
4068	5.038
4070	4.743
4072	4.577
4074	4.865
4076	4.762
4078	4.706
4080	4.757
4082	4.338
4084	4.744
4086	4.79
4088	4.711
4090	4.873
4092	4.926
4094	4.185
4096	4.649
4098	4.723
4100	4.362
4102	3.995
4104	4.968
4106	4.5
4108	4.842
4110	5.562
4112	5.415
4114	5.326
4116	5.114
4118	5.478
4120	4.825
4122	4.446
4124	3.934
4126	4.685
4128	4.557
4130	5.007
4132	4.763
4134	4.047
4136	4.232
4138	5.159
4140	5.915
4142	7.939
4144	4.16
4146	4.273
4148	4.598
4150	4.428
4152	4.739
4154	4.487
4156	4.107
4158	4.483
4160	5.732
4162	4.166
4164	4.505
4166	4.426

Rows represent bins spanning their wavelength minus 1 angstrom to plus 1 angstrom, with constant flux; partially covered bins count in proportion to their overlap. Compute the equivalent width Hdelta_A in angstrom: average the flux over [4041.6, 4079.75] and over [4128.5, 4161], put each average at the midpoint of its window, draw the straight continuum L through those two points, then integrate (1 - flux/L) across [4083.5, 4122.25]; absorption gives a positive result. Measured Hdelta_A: -0.1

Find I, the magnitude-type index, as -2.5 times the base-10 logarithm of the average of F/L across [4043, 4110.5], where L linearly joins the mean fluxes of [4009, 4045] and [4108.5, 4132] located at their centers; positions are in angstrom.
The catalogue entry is 0.02 mag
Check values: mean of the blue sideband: 4.64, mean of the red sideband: 4.93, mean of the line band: 4.71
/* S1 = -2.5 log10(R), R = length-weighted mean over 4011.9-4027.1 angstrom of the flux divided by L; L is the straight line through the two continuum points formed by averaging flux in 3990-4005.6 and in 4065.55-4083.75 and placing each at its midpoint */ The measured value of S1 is 0.06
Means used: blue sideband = 4.86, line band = 4.58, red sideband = 4.74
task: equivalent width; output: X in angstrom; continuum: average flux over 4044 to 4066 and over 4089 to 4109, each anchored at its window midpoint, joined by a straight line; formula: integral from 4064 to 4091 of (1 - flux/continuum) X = -0.7 angstrom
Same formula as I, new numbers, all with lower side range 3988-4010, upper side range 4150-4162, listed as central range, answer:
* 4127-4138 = 0.021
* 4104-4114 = -0.088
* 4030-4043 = 0.047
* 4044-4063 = 0.030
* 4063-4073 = -0.034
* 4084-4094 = -0.007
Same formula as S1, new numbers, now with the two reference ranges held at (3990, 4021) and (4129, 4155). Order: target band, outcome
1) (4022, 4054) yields 0.02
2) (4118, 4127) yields 0.07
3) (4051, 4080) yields 0.01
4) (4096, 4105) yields 0.07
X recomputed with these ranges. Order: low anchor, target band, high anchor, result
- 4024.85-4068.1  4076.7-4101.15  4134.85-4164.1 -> 0.6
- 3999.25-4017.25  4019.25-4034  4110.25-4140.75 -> 0.4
